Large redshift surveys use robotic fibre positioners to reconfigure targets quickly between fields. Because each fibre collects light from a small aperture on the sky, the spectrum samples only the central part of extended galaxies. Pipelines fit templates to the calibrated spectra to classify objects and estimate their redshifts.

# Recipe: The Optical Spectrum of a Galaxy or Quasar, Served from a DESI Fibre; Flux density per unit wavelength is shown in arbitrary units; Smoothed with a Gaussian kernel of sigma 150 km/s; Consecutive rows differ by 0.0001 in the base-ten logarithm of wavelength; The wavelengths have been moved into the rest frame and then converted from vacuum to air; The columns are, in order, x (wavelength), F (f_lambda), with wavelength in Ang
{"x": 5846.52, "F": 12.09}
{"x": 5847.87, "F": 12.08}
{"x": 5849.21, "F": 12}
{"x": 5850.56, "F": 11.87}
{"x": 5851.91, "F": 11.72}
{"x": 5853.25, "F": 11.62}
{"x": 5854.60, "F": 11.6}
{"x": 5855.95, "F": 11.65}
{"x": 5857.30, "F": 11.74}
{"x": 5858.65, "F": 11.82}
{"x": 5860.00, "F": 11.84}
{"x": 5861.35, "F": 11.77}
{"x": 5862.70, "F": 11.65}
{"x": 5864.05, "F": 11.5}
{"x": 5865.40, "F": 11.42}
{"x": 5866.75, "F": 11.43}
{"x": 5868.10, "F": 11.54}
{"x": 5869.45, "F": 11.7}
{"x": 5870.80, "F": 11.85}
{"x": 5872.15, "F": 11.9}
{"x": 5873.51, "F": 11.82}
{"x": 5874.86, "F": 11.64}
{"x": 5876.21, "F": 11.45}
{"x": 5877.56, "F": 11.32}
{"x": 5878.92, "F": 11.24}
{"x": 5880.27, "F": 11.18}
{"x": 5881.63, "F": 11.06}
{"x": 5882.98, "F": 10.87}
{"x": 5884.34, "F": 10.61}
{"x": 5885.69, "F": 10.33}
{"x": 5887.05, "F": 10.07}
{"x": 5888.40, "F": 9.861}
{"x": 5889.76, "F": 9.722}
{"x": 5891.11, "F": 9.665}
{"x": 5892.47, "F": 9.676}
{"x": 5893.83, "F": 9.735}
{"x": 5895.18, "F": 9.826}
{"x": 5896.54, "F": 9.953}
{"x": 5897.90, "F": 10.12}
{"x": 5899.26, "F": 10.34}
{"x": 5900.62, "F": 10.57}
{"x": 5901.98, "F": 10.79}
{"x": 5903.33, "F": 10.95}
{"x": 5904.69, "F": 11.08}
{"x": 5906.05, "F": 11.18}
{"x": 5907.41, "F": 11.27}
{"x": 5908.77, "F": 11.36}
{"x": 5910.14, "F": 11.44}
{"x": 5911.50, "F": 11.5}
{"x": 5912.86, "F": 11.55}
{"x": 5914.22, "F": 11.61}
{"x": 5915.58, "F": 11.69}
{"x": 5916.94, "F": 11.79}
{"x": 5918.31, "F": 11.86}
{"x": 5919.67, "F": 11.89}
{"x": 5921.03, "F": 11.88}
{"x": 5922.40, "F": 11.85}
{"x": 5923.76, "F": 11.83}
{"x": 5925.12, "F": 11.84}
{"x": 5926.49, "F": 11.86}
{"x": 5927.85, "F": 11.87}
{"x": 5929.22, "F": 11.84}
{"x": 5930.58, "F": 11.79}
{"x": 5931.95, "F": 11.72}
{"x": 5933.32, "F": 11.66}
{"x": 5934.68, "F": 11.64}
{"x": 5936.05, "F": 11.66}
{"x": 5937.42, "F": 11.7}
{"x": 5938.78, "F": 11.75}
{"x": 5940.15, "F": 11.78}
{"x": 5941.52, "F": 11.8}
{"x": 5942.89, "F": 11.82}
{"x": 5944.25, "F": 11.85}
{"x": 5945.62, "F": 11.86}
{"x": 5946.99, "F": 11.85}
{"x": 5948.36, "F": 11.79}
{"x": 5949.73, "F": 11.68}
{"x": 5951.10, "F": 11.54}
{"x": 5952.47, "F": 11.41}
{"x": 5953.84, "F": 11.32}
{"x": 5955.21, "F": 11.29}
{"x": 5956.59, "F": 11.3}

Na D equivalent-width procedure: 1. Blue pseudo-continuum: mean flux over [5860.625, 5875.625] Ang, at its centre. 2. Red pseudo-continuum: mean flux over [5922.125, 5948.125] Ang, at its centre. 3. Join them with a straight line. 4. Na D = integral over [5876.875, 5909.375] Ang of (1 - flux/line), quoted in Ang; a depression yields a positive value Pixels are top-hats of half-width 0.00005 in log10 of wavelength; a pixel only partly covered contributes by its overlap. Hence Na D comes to 3.3 Ang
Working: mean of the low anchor 11.7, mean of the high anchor 11.8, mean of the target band 10.5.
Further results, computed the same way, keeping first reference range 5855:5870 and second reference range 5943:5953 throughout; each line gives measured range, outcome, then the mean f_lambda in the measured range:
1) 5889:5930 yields 2.1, 11.1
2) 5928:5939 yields 0.0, 11.7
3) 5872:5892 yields 1.5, 10.8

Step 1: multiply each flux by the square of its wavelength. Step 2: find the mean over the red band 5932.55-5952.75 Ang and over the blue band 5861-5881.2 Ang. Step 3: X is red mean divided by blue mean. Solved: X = 1.04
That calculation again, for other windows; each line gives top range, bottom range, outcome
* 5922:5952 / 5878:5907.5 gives 1.14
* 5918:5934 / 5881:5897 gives 1.18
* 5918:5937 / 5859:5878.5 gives 1.03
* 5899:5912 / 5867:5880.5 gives 0.97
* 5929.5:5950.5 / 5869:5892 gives 1.10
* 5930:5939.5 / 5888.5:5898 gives 1.21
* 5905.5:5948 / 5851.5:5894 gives 1.07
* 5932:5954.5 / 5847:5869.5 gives 1.03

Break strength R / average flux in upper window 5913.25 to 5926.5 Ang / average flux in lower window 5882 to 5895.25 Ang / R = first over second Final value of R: 1.17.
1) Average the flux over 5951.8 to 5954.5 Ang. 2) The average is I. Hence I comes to 11.4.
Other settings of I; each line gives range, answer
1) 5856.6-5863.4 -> 11.8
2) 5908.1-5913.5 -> 11.4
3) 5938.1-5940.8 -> 11.8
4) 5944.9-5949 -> 11.8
